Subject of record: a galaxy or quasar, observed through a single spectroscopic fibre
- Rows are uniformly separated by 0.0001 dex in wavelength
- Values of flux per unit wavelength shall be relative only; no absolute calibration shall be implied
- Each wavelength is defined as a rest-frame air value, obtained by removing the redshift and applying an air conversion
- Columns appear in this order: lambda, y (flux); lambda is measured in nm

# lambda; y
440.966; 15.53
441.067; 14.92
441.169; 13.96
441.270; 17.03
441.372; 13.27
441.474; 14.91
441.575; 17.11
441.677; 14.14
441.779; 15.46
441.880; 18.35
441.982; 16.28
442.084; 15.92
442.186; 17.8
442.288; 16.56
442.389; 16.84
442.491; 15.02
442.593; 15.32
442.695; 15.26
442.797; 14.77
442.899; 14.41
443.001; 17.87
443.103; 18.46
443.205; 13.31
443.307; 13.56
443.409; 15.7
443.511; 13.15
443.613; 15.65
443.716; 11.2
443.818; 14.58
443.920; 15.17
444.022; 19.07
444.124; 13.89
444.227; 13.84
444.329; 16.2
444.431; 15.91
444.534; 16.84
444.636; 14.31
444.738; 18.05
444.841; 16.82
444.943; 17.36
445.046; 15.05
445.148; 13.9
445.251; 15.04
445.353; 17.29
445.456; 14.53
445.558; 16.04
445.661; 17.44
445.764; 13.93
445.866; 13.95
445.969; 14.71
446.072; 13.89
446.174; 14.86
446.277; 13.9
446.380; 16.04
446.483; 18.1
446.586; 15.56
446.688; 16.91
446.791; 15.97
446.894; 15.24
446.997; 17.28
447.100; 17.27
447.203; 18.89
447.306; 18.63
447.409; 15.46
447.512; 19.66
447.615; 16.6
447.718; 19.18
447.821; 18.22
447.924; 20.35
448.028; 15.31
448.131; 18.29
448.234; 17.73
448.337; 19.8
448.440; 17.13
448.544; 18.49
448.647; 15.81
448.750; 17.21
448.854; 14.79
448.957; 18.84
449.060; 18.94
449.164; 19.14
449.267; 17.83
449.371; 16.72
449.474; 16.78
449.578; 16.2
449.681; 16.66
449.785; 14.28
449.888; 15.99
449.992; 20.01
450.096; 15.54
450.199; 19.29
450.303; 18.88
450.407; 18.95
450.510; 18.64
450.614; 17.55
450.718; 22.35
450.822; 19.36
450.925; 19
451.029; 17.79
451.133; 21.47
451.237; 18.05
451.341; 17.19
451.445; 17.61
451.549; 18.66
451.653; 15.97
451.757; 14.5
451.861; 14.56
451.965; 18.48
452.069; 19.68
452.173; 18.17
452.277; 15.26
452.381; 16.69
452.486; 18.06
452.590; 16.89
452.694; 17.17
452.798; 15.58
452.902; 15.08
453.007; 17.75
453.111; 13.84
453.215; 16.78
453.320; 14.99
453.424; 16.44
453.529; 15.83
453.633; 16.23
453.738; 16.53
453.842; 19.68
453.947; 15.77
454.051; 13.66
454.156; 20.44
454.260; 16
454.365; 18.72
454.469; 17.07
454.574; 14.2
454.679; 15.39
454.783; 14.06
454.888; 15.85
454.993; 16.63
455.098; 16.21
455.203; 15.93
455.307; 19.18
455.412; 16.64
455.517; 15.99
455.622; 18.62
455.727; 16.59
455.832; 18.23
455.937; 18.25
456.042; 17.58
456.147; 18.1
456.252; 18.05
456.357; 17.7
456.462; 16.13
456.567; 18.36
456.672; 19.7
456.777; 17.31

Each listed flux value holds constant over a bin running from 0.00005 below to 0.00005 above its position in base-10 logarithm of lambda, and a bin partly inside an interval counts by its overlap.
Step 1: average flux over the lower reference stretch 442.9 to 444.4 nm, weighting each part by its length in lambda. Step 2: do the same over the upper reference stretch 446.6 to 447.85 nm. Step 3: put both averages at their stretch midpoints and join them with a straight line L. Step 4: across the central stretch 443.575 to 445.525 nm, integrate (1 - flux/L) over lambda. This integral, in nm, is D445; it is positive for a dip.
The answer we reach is 0.021 nm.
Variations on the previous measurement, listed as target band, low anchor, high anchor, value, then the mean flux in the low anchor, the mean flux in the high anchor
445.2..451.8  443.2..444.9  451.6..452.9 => -0.49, 15.2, 16.7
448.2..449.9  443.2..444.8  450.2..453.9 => -0.07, 15.1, 17.4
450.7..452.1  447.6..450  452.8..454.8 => -0.10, 17.5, 16.3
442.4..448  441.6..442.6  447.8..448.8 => 0.37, 16.2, 17.8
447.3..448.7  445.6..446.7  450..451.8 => -0.12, 15.3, 18.3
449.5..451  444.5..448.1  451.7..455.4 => -0.14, 16.4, 16.5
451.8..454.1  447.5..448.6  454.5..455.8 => 0.05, 18.2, 16.3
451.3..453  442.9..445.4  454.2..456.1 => -0.05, 15.5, 16.8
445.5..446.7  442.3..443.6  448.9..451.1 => 0.09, 15.4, 18.1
